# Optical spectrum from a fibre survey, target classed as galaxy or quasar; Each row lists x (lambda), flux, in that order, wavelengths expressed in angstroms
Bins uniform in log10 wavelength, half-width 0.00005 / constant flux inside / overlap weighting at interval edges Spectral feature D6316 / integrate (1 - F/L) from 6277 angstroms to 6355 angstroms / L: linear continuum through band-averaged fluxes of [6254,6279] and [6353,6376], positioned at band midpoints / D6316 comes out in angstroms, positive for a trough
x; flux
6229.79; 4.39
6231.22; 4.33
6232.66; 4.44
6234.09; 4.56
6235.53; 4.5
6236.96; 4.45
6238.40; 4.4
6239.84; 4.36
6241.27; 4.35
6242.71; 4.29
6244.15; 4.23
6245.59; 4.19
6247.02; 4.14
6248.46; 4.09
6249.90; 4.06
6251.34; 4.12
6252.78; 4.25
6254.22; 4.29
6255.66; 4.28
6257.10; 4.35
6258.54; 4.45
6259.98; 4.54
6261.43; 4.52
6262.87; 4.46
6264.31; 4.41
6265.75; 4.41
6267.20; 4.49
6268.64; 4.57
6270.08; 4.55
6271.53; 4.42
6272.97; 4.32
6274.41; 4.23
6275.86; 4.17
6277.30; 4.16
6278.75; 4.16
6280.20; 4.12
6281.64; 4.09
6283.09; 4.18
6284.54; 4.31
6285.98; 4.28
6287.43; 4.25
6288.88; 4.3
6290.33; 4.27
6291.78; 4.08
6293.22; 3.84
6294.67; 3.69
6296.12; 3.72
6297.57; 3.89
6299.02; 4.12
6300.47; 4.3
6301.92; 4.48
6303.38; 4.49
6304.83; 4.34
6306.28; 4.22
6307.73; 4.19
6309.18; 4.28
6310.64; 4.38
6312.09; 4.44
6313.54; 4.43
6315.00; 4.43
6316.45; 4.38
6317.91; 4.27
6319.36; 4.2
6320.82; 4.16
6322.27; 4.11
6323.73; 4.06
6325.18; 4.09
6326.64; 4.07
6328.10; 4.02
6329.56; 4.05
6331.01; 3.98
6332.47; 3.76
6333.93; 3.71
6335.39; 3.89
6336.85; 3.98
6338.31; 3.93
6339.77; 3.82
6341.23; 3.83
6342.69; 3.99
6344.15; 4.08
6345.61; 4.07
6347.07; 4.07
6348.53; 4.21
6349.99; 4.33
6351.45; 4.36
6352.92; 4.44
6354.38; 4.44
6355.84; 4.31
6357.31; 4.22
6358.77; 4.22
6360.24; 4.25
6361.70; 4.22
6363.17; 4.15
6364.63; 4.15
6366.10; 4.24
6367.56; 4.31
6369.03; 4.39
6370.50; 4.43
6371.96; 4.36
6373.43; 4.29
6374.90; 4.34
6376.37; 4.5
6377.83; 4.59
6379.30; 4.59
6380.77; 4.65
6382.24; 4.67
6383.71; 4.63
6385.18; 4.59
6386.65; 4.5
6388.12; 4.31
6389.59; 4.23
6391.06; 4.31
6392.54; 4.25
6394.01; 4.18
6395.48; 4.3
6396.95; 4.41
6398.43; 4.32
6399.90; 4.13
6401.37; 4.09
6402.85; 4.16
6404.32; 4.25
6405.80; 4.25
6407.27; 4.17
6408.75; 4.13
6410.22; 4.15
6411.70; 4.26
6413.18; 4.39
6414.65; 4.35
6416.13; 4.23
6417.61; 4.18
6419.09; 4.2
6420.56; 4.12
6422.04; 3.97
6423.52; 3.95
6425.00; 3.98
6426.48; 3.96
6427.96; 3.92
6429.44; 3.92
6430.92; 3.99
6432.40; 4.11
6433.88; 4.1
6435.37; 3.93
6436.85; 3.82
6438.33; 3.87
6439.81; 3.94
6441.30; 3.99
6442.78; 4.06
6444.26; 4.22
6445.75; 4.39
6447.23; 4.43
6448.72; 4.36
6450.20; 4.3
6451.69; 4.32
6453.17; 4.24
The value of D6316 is 3.52 angstroms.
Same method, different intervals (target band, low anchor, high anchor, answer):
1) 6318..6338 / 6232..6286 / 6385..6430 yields 1.2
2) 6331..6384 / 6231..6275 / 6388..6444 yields -0.2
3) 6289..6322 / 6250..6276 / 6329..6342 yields -1.0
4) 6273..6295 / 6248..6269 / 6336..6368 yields 0.7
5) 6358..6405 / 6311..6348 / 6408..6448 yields -3.0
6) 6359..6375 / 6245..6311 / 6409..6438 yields -0.5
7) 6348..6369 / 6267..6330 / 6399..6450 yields -0.5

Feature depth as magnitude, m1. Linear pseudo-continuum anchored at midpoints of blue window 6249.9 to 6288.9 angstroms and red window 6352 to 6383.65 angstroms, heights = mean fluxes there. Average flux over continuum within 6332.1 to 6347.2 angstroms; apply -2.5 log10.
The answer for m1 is 0.115 mag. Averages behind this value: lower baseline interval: 4.32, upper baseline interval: 4.37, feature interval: 3.92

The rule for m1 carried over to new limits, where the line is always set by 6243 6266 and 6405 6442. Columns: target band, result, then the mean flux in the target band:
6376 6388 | -0.11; 4.58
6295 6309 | 0.01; 4.18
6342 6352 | 0.00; 4.16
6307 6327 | -0.01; 4.25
